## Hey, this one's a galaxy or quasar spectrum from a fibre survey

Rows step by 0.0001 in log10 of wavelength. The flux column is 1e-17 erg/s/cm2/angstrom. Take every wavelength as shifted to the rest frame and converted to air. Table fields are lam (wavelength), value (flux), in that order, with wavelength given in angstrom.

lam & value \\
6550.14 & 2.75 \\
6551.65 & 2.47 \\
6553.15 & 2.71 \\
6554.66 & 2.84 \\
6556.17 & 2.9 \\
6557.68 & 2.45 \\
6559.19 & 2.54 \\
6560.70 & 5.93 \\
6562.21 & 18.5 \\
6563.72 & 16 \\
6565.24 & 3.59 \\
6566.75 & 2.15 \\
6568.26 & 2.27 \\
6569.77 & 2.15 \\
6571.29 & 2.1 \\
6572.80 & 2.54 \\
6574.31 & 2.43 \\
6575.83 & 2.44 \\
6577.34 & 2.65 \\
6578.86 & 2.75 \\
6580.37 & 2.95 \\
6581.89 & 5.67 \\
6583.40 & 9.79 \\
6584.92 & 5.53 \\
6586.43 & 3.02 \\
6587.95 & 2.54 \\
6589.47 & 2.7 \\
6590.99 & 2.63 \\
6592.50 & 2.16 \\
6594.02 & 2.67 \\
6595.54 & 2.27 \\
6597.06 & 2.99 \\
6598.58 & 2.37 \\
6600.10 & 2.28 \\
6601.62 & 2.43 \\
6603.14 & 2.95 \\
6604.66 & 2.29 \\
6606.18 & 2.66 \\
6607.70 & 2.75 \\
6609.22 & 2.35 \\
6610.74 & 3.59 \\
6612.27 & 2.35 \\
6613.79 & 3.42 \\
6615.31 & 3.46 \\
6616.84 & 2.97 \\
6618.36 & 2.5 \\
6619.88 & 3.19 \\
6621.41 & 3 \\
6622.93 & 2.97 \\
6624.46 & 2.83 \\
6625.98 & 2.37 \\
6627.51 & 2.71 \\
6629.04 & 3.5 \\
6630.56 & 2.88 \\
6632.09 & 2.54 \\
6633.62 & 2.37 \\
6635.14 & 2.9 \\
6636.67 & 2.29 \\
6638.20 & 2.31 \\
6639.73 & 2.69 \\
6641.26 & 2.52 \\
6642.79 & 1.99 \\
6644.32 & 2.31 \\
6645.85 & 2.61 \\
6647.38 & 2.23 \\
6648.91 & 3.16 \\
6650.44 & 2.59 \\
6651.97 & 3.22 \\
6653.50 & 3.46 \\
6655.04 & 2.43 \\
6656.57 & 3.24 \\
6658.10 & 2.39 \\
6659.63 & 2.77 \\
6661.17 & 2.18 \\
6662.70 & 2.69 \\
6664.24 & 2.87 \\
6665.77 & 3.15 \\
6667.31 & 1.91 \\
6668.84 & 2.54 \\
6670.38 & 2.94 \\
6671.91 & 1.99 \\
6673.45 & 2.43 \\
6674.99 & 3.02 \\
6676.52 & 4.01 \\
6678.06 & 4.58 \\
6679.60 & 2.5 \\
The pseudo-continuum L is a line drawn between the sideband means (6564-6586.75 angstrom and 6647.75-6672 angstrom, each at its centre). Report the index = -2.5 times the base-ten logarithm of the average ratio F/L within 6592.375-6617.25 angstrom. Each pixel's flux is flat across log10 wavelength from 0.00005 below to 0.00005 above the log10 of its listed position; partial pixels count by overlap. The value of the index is 0.24 mag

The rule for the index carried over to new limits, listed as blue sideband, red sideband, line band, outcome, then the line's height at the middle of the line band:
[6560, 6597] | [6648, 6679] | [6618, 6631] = 0.23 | 3.59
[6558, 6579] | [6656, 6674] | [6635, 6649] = 0.26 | 3.13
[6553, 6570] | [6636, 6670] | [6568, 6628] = 0.40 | 4.37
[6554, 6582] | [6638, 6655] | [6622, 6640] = 0.12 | 3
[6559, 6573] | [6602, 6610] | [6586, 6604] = 0.33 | 3.54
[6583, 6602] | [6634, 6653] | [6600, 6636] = 0.03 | 2.9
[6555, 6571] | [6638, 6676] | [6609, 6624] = 0.30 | 3.94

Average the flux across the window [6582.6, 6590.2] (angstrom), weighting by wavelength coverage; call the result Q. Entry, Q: 4.73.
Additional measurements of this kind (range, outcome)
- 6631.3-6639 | 2.48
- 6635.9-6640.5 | 2.43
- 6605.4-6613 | 2.74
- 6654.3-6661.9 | 2.61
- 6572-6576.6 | 2.47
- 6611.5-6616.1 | 3.07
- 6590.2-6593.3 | 2.4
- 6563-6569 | 5.95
